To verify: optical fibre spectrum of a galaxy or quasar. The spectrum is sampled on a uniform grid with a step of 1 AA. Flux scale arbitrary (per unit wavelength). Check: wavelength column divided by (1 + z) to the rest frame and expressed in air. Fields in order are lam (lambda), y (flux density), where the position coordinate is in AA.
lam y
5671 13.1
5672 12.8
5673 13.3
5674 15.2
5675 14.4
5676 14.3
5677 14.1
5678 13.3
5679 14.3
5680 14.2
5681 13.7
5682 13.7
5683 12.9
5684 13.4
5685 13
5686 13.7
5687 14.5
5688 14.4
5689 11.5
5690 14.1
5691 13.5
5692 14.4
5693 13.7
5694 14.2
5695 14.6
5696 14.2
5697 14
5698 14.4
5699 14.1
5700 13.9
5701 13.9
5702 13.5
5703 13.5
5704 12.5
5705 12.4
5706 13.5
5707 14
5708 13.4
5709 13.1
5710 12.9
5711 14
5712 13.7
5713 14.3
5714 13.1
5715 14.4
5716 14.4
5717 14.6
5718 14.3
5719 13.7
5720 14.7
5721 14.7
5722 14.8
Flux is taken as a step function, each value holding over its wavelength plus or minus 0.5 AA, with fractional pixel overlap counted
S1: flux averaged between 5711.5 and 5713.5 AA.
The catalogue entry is 14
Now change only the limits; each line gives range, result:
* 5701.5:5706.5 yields 13.1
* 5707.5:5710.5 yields 13.1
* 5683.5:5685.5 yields 13.2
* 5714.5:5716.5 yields 14.4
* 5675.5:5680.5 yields 14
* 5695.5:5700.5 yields 14.1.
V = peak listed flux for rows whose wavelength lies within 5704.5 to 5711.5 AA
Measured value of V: 14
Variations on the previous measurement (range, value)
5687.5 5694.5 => 14.4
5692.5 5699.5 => 14.6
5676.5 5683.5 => 14.3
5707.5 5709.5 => 13.4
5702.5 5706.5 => 13.5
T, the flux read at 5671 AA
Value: 13.1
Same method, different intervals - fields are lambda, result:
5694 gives 14.2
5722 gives 14.8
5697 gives 14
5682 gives 13.7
